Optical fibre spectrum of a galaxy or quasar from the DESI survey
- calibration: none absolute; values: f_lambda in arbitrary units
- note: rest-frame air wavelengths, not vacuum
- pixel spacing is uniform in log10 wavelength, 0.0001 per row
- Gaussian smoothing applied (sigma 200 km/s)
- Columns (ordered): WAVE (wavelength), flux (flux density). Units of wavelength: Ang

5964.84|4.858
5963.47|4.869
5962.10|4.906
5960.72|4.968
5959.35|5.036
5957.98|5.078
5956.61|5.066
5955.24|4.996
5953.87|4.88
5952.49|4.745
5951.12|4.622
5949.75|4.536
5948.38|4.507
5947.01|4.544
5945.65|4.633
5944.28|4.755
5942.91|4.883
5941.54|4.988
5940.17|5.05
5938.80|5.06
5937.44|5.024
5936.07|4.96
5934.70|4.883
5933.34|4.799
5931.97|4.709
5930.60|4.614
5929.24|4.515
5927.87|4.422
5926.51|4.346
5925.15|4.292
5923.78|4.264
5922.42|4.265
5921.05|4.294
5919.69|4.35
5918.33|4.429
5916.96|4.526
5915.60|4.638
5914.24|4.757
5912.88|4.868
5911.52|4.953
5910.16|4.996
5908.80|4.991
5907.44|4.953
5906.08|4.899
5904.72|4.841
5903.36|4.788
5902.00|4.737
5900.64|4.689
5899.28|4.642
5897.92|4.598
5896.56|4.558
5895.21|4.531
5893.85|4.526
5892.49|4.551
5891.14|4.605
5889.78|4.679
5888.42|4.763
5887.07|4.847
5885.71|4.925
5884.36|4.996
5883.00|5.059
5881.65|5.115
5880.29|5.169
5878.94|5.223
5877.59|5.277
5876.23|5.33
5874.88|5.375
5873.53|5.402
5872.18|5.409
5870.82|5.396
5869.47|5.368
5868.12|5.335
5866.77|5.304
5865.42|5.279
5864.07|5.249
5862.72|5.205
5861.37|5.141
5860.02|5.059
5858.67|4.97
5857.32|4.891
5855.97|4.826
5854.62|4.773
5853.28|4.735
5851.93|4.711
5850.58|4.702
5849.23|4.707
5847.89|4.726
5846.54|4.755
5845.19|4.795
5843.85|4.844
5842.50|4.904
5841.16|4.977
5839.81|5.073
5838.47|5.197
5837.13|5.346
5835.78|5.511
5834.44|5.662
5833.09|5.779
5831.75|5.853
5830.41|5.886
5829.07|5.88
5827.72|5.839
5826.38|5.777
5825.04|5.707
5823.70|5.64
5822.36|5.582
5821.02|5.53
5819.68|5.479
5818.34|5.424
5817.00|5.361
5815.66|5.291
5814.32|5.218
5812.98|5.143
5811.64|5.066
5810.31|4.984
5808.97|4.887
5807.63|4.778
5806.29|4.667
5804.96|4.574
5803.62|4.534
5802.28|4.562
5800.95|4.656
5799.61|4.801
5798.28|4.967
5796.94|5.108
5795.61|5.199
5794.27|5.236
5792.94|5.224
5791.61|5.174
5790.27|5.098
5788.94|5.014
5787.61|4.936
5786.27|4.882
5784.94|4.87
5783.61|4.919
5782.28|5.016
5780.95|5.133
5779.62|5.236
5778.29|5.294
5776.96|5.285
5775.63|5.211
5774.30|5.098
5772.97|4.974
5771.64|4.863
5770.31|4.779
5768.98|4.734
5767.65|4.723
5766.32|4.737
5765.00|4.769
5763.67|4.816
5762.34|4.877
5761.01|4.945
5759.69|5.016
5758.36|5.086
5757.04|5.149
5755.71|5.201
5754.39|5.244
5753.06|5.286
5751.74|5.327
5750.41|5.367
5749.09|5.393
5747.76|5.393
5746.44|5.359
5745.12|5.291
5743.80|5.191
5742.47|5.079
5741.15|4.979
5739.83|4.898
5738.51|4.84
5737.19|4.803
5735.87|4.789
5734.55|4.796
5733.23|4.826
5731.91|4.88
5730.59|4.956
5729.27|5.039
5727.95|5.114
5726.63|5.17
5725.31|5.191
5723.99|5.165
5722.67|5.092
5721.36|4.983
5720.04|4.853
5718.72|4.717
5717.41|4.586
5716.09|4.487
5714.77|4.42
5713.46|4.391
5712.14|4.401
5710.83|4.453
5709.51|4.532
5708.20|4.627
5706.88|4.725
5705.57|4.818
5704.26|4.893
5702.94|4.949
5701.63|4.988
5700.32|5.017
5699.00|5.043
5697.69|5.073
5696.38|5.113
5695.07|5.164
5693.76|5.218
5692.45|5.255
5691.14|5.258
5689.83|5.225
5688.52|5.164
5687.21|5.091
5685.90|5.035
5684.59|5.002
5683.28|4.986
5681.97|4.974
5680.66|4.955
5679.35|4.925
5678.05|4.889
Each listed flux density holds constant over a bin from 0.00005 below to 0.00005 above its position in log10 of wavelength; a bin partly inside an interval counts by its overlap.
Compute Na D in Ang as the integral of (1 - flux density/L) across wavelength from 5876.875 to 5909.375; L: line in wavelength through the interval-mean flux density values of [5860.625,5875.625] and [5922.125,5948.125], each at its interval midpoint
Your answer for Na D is 1.6 Ang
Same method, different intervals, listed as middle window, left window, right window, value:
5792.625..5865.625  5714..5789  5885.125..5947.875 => -4.24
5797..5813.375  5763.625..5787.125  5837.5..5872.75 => 0.58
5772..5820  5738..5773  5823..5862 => 0.81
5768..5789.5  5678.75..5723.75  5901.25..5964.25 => -0.73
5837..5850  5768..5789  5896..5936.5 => -0.19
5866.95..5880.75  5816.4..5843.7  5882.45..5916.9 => -0.78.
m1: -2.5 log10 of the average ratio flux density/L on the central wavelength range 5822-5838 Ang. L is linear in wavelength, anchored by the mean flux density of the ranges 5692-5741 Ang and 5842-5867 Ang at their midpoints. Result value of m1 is -0.16 mag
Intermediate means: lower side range 4.87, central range 5.7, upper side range 4.92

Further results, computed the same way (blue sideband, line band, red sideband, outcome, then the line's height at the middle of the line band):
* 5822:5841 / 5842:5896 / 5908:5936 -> 0.04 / 5.19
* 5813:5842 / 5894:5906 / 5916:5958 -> 0.06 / 4.96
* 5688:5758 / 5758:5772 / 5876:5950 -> 0.02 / 4.93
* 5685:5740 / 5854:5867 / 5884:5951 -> -0.07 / 4.75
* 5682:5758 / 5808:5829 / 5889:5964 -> -0.11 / 4.86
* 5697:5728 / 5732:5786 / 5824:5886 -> -0.02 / 4.94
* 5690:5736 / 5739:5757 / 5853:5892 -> -0.06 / 4.93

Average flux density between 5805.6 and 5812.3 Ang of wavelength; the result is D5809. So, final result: 4.88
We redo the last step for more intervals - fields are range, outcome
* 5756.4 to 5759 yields 5.13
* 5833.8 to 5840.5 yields 5.36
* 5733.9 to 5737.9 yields 4.8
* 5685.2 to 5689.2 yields 5.09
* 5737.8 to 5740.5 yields 4.88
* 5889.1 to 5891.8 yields 4.63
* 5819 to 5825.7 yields 5.59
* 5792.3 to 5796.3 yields 5.22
